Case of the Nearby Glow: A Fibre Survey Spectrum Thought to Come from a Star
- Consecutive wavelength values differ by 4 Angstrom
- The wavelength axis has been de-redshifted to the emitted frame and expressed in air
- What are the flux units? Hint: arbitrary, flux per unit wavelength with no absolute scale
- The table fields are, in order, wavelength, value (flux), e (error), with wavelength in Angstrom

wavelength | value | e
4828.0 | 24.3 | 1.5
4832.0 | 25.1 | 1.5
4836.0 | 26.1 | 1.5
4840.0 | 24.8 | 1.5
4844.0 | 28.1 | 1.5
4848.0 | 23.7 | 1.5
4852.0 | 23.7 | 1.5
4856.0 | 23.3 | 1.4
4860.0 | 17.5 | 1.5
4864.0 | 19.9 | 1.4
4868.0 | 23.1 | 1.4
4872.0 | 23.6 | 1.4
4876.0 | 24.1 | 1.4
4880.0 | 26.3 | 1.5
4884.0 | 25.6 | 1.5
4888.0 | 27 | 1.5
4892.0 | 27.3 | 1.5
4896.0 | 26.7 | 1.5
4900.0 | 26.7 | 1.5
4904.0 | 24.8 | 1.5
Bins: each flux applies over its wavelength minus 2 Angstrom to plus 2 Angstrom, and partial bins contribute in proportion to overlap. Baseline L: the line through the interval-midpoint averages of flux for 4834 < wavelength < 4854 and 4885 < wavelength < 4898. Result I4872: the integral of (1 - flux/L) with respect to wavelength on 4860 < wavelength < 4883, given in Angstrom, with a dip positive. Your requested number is 2.9 Angstrom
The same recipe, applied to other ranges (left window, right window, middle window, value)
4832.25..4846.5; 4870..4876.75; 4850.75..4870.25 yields 2.55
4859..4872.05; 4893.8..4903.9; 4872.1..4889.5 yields -1.55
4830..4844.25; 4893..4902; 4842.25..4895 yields 4.36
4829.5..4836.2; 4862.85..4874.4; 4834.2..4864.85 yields 0.71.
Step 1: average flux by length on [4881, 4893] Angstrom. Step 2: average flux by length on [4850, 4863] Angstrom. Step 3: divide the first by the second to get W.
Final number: 1.24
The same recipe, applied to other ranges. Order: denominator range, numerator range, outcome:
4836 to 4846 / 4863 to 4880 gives 0.88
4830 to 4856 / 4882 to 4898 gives 1.06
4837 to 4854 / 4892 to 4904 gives 1.05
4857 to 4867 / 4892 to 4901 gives 1.37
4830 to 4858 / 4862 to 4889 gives 0.97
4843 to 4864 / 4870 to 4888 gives 1.11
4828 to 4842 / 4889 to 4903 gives 1.06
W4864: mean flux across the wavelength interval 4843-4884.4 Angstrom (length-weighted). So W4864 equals 23.3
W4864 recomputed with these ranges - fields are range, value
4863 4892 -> 24.6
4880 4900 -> 26.6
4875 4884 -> 25.4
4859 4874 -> 21.3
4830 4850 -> 25.6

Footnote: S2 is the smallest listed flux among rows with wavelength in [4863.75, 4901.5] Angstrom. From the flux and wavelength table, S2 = 19.9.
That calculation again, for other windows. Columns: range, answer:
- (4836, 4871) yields 17.5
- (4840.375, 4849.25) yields 23.7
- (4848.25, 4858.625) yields 23.3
